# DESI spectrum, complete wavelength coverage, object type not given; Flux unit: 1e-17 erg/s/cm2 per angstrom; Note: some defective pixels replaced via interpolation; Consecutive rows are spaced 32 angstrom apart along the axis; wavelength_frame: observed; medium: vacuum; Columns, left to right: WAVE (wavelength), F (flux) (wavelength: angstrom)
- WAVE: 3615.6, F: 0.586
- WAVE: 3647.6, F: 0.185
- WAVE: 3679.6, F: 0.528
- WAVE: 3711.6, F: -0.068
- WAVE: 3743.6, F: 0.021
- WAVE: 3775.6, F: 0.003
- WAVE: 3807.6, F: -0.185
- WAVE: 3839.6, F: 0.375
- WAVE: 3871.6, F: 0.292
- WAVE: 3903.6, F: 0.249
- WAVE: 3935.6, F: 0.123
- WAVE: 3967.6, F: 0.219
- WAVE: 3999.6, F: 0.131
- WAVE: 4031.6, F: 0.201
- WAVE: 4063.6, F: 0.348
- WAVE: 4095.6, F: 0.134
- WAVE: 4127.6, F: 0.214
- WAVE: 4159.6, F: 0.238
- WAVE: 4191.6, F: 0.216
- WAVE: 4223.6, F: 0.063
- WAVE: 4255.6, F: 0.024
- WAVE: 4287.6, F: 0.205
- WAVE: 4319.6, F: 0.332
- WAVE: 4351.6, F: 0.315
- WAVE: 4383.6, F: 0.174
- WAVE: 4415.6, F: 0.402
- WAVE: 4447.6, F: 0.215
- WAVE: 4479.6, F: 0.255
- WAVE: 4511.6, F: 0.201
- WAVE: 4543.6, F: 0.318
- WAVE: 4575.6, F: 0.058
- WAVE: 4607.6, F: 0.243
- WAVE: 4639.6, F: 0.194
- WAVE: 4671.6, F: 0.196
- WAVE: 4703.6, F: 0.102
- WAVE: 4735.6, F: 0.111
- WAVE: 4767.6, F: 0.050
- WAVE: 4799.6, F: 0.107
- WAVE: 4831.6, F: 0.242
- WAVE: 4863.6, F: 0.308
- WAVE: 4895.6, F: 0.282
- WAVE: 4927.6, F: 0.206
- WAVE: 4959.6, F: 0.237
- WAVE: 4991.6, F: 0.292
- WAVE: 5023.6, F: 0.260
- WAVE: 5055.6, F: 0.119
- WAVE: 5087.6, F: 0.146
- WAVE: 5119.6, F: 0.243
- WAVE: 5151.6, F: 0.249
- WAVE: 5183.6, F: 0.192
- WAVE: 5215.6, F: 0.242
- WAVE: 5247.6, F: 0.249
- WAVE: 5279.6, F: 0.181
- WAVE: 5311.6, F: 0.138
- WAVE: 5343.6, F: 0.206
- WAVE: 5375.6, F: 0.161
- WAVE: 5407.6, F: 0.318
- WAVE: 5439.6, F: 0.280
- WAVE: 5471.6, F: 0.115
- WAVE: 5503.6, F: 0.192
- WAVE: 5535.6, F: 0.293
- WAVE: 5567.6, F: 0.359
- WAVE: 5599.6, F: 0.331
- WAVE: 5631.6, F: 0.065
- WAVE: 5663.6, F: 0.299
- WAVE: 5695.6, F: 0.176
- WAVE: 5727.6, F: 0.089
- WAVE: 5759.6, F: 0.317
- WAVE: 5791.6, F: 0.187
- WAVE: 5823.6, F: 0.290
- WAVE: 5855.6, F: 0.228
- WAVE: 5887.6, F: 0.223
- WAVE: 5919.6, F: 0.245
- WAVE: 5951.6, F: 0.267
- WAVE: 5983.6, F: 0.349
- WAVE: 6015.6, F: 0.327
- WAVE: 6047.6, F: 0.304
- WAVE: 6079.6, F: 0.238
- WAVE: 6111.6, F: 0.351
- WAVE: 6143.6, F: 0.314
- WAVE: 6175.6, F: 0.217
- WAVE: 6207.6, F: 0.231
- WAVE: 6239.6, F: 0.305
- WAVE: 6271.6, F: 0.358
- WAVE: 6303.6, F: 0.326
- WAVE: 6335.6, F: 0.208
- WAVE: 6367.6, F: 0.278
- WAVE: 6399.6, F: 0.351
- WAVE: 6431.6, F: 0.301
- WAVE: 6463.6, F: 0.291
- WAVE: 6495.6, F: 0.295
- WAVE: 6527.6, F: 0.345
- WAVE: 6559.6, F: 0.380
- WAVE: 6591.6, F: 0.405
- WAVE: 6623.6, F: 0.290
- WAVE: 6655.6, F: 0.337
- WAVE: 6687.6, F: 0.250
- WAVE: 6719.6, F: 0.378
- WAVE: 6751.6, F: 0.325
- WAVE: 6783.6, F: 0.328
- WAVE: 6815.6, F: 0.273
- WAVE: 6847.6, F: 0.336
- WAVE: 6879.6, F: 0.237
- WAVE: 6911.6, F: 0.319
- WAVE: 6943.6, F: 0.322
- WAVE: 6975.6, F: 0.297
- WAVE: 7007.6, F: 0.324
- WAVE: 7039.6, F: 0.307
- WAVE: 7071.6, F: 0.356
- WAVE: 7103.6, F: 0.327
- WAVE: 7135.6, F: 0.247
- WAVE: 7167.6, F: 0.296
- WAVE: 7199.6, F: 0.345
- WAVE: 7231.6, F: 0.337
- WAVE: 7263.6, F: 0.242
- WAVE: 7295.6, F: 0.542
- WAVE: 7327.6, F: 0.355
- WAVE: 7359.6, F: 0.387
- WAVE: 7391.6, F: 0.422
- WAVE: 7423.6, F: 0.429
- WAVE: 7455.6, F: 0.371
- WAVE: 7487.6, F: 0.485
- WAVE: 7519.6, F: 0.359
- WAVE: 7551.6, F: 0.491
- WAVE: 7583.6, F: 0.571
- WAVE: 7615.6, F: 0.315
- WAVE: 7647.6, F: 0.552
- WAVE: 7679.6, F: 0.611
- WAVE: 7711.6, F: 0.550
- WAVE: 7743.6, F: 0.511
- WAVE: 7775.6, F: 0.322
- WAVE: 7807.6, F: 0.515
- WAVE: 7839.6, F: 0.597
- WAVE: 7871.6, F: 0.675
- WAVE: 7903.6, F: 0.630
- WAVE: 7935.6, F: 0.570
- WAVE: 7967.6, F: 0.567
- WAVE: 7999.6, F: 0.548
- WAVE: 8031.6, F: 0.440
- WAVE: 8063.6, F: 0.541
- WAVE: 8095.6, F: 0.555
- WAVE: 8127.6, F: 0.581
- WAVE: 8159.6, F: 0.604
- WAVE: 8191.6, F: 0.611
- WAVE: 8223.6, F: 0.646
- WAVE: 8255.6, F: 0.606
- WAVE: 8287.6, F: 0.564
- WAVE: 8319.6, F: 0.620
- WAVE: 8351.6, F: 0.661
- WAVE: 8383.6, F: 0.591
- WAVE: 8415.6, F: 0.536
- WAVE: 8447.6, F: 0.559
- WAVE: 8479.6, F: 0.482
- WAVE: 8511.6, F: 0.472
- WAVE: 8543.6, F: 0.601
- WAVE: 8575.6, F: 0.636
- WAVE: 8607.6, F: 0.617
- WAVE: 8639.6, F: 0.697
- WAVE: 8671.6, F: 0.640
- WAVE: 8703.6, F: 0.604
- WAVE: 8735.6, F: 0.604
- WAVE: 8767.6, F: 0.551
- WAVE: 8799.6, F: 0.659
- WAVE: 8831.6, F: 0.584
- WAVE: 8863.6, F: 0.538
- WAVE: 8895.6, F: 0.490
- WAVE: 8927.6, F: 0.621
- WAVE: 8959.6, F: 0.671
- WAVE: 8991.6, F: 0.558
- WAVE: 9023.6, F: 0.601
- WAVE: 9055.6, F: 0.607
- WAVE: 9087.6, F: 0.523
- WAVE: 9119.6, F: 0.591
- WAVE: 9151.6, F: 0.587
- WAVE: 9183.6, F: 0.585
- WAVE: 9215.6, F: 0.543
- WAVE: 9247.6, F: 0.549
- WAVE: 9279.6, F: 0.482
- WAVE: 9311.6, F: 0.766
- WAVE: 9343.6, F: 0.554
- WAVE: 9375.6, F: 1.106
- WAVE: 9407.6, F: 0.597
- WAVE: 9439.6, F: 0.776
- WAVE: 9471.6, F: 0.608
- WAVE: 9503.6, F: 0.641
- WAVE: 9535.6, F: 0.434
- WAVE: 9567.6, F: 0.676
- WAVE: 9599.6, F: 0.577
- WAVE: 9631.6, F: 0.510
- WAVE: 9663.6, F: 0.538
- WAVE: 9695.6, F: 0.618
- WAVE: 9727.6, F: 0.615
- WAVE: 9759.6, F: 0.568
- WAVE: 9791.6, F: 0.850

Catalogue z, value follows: 0.96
